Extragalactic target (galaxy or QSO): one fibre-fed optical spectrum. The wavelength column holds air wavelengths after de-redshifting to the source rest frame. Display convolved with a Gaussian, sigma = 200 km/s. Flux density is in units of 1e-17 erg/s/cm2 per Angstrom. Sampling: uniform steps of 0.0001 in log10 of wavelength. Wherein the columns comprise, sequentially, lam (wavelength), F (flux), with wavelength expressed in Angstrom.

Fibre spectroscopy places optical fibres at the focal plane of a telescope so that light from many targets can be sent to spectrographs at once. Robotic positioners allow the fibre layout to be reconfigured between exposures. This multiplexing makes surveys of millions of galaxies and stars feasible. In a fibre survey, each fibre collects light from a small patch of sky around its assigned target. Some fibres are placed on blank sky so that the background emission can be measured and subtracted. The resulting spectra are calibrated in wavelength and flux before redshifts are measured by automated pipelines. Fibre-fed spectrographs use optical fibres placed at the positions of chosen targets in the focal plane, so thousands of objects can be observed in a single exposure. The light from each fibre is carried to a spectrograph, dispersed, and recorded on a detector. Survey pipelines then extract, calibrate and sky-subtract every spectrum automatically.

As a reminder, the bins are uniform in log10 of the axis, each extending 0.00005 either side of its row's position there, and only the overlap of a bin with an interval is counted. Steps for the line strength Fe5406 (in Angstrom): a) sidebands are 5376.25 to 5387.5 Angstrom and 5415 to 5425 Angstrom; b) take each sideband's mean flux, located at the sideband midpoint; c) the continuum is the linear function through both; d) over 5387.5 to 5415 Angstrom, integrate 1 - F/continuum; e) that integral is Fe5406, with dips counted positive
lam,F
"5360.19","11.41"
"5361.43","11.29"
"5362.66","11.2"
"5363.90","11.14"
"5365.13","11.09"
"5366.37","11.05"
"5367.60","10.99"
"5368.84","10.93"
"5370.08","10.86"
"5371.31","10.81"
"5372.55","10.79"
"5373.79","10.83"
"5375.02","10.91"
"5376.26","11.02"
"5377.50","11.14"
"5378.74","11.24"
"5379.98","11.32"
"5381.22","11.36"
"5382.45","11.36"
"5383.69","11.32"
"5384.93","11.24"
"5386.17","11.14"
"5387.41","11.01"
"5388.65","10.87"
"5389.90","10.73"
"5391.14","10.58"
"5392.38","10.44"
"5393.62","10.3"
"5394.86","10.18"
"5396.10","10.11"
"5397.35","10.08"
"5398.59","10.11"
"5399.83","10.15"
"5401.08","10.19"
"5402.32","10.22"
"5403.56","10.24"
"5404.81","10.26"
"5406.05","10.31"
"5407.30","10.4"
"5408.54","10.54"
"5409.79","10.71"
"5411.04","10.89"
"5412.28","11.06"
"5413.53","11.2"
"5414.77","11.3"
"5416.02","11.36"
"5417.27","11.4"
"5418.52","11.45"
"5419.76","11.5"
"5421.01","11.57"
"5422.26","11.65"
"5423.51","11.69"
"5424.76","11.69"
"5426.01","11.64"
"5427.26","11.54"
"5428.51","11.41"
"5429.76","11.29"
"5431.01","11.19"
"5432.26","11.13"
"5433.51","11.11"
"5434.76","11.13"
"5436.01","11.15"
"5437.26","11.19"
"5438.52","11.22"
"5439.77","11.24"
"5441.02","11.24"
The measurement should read 2.1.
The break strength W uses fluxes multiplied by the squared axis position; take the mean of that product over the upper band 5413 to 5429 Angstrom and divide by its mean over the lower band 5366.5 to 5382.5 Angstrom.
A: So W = 1.1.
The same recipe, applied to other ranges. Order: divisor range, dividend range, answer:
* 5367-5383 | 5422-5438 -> 1.05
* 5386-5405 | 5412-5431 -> 1.11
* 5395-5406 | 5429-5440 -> 1.11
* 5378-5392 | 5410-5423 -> 1.03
